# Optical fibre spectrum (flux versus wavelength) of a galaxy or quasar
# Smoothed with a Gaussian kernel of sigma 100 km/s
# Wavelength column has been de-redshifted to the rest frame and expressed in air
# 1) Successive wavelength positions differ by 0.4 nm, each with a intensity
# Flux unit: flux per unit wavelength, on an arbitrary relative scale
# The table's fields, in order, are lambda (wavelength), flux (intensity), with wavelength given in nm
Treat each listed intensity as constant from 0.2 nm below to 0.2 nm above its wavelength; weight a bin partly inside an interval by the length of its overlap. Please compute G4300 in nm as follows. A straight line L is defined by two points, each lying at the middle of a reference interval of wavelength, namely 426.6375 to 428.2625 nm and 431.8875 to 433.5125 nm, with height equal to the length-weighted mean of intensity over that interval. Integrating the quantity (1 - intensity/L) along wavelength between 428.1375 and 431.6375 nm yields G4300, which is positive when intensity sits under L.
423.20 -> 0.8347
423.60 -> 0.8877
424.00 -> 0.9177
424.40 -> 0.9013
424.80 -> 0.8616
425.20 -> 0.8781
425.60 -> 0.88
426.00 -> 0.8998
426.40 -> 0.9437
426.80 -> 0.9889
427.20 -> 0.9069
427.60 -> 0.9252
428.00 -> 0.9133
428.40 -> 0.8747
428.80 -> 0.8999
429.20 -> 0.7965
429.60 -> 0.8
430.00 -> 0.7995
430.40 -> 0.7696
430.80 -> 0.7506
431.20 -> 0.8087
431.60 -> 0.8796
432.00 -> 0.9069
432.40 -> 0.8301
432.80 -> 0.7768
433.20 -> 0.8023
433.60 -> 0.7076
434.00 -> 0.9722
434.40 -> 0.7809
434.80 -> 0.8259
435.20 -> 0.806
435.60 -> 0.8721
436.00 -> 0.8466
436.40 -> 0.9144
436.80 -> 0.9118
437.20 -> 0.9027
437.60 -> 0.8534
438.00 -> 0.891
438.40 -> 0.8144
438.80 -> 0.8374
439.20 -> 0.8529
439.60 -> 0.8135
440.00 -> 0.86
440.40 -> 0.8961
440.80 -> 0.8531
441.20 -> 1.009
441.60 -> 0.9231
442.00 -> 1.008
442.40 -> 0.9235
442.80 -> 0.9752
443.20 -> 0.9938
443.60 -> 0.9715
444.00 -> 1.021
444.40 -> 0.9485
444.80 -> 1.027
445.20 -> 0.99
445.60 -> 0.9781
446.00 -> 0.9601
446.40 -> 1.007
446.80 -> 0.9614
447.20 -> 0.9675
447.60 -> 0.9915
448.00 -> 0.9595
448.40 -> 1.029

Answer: 0.23 nm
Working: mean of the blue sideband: 0.93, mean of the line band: 0.819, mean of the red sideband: 0.816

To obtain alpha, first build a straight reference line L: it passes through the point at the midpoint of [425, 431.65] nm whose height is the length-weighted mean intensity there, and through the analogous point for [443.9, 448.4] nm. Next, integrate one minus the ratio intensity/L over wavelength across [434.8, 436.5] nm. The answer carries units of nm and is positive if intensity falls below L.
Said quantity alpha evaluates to 0.11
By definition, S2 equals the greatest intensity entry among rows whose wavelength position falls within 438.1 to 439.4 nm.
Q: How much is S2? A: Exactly 0.8529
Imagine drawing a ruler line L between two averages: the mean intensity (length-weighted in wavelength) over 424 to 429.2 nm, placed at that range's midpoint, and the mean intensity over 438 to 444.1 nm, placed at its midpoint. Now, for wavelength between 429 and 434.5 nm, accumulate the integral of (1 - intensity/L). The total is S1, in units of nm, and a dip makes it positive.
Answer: 0.56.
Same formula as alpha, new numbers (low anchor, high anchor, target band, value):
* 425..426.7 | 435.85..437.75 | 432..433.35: 0.11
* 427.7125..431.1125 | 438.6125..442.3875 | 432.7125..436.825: 0.12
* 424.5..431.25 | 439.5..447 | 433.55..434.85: 0.10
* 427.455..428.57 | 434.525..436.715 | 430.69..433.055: 0.14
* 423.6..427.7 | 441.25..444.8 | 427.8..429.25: 0.06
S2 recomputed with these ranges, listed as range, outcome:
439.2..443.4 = 1.009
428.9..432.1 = 0.9069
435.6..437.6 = 0.9144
